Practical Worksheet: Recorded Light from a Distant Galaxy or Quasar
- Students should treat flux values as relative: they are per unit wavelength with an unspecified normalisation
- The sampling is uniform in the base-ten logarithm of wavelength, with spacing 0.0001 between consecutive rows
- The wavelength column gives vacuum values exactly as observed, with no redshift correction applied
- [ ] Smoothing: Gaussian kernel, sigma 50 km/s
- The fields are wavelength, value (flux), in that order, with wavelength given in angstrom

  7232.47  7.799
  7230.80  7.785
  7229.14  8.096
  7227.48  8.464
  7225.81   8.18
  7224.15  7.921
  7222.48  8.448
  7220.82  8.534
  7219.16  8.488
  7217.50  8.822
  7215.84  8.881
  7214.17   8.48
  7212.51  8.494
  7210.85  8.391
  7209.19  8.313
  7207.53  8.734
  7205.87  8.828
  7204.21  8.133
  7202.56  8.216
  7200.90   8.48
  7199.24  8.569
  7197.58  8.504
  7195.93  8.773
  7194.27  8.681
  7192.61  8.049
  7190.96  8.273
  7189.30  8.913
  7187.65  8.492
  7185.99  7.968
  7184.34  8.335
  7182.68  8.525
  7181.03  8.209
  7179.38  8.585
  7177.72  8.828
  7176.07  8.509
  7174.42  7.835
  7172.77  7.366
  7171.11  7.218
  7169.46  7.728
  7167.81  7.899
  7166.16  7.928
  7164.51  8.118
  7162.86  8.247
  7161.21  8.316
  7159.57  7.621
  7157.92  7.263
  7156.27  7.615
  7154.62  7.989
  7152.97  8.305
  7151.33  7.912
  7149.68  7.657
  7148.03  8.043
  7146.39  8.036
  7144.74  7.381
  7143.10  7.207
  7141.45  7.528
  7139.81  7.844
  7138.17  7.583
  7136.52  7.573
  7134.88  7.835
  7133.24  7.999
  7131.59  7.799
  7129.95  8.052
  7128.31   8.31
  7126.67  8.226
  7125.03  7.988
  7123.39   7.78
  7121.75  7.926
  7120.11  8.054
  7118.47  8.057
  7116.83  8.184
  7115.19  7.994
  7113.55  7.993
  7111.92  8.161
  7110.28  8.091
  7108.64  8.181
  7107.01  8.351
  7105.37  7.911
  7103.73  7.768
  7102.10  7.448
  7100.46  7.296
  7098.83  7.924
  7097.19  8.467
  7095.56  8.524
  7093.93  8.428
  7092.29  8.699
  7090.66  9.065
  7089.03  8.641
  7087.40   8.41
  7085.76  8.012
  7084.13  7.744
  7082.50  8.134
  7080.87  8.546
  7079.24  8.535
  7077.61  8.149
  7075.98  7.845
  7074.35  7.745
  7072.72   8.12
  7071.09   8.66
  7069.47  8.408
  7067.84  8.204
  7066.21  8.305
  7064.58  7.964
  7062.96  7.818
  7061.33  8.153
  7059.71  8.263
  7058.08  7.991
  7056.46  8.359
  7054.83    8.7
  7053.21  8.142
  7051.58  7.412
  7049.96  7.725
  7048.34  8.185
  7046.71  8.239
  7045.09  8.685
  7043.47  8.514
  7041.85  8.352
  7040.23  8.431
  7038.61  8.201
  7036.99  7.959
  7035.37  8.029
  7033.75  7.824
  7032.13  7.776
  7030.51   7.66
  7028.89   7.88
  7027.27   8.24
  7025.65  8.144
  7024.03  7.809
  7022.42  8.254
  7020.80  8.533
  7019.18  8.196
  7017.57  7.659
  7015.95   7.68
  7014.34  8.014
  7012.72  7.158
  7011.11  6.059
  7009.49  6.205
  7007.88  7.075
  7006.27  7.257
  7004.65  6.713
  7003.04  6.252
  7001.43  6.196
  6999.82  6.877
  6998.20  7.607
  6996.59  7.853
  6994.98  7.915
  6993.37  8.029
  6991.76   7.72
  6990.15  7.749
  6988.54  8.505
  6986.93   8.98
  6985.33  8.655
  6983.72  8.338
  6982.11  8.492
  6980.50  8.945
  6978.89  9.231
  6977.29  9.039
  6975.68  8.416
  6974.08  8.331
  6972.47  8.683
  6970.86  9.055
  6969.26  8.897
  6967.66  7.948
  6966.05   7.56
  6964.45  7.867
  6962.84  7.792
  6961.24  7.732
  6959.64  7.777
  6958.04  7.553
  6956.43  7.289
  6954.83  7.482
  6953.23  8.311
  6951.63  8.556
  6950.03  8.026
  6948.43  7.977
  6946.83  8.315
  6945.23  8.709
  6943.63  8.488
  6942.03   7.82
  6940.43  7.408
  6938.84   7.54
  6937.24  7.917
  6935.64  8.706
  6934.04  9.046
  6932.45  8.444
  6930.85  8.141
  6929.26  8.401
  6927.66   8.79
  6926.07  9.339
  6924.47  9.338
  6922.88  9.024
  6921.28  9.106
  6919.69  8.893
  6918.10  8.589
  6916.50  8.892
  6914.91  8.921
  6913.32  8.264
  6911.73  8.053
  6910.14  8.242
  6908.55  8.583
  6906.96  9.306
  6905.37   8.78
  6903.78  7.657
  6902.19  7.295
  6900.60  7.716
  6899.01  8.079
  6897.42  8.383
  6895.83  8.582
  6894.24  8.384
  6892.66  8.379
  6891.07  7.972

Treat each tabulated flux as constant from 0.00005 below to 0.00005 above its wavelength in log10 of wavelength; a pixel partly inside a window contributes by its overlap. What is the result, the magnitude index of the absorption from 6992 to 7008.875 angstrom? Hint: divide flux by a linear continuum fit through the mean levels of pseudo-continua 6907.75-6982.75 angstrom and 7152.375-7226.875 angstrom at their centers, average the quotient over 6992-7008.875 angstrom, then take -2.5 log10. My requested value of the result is 0.16 mag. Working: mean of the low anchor 8.38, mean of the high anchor 8.27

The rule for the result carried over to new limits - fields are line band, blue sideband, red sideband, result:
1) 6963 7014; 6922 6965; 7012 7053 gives 0.04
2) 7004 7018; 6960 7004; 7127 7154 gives 0.14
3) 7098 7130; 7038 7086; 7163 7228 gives 0.04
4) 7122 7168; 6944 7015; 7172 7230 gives 0.06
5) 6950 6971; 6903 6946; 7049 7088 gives 0.06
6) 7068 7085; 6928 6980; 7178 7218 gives 0.02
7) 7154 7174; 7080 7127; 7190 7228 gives 0.07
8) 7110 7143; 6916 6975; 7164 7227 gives 0.05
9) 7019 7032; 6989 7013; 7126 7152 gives -0.12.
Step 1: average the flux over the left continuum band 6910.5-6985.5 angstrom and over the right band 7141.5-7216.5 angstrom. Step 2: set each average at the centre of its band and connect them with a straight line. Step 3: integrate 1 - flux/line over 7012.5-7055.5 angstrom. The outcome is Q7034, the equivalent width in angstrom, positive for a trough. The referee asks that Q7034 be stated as 1.2 angstrom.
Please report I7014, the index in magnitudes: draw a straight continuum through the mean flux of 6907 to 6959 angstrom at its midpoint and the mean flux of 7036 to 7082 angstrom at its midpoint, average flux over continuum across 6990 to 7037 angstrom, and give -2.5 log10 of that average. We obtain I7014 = 0.10 mag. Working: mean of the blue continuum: 8.39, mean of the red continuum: 8.2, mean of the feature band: 7.53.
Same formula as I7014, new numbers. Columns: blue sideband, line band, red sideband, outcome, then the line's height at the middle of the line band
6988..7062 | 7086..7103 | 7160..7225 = -0.036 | 8.01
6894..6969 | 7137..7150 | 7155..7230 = 0.084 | 8.27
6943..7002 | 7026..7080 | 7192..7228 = 0.015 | 8.25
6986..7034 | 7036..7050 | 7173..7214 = -0.073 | 7.74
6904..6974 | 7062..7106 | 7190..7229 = 0.031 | 8.41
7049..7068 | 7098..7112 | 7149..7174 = 0.010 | 7.96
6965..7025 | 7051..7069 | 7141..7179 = -0.034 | 7.88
